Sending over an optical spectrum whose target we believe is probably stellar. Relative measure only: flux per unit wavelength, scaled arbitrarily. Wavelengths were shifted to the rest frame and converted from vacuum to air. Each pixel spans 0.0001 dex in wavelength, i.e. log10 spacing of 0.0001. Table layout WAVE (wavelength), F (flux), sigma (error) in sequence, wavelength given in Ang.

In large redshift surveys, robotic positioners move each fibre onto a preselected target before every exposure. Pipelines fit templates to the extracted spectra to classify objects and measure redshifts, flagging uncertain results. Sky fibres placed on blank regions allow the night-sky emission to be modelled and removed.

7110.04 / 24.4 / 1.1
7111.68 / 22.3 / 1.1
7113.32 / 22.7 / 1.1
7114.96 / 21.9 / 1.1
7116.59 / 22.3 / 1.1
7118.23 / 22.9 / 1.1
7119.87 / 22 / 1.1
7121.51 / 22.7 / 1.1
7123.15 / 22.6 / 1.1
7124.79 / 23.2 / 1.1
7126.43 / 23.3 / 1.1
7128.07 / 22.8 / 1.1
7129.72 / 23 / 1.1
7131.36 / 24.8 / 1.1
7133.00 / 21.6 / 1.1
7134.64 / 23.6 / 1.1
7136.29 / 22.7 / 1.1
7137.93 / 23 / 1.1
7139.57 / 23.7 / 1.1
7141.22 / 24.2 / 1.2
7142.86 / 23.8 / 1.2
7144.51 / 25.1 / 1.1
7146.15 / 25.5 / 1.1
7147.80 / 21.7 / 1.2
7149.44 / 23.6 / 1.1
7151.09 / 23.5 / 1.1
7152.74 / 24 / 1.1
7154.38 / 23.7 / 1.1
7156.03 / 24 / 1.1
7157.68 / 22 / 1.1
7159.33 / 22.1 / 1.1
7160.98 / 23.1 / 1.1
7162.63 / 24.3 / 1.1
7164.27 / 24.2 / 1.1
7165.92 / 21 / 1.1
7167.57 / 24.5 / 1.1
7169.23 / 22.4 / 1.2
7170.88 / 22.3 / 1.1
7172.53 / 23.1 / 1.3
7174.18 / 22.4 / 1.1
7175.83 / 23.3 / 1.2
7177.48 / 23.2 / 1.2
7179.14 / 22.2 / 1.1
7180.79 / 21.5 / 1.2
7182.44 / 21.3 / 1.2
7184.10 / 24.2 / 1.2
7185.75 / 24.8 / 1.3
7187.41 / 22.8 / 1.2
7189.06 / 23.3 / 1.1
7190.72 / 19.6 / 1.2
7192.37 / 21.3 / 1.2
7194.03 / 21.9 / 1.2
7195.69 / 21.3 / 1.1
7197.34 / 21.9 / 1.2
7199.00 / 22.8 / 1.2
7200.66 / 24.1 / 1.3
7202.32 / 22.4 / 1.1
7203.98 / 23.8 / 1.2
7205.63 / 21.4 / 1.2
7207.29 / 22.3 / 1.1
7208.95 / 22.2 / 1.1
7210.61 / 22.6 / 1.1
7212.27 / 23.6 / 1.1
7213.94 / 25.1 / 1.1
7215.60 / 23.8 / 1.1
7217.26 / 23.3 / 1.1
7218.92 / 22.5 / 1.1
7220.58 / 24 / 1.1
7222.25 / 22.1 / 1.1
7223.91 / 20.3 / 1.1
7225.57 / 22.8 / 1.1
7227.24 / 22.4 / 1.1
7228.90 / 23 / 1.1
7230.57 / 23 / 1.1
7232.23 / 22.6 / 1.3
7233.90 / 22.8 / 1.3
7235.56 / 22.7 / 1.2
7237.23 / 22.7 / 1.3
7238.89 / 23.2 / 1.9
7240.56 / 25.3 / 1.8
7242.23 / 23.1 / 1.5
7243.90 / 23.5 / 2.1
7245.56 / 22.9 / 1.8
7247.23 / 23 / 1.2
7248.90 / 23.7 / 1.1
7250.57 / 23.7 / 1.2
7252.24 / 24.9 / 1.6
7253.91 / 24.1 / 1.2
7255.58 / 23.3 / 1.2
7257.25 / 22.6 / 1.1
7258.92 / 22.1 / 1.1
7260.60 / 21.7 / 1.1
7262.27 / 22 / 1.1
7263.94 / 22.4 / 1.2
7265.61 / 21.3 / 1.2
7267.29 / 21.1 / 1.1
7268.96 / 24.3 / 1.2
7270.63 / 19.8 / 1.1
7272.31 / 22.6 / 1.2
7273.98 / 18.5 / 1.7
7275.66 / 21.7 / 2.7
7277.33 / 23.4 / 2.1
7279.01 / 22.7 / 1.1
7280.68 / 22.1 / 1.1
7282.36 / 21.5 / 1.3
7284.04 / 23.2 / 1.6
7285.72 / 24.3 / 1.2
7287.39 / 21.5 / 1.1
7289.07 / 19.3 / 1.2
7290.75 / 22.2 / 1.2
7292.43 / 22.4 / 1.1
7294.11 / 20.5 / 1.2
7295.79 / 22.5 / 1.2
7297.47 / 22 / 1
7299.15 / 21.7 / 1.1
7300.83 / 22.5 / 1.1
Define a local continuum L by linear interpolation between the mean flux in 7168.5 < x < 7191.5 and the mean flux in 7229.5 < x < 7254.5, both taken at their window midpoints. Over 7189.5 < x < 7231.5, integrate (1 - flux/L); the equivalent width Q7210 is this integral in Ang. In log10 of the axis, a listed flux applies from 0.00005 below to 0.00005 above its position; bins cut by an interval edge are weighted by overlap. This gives 0.8 Ang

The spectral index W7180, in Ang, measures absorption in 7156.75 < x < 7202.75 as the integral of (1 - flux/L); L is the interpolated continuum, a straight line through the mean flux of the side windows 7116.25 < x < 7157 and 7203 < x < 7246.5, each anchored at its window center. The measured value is 1.1 Ang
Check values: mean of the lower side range 23.3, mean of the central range 22.6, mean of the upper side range 23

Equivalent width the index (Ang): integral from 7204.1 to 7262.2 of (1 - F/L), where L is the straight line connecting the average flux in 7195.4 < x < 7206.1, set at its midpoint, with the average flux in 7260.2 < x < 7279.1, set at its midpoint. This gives -2.0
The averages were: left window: 22.6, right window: 21.8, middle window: 23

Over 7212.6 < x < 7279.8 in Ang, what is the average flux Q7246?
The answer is 22.8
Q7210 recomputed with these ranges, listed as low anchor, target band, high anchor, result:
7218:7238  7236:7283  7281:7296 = -0.8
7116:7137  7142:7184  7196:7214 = -0.5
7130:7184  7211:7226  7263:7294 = -0.4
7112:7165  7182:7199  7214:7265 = 0.6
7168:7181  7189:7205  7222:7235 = 0.3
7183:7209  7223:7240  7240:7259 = 0.4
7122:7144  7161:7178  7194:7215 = 0.0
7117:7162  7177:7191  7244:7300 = 0.2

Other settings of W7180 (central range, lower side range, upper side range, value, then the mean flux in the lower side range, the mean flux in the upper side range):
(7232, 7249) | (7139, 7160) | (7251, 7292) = -0.50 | 23.6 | 22.2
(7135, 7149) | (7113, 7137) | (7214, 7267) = -0.54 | 22.8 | 22.9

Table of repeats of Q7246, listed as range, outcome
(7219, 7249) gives 22.9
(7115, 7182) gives 23.1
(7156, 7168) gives 23.1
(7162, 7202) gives 22.6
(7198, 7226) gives 22.9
